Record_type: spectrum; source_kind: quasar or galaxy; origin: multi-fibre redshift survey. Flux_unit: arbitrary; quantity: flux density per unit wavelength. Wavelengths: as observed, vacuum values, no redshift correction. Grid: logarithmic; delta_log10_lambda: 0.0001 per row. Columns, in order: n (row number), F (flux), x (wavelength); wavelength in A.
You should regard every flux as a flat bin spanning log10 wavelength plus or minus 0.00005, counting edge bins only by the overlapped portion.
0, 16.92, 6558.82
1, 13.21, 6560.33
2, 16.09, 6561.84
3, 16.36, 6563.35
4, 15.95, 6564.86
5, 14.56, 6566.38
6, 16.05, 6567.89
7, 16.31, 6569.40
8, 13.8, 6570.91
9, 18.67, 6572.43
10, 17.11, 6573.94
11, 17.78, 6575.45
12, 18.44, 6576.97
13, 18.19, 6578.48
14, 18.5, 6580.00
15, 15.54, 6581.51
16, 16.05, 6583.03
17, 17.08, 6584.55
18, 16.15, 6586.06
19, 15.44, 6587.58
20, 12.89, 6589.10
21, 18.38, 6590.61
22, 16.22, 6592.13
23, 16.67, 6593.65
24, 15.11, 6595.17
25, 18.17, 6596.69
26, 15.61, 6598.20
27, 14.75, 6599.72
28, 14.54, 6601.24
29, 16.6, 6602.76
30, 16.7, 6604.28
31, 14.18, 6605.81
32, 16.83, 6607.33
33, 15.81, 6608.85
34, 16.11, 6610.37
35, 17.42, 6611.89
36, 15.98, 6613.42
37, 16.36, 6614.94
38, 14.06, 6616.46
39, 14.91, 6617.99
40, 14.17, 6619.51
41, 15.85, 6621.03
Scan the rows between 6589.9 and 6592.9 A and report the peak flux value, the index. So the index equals 18.38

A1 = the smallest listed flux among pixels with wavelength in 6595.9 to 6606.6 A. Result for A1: 14.18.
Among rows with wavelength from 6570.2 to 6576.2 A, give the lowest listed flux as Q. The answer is 13.8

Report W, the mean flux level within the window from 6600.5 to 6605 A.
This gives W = 15.9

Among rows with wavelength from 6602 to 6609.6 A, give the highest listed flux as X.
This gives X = 16.83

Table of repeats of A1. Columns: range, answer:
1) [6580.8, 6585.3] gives 15.54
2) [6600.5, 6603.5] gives 14.54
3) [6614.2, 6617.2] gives 14.06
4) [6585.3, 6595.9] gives 12.89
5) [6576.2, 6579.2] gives 18.19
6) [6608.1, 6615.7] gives 15.81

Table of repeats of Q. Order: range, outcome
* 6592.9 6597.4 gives 15.11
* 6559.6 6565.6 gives 13.21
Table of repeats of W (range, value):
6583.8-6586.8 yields 16.7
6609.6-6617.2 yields 16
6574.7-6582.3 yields 17.7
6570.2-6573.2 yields 16.3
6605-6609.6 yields 15.6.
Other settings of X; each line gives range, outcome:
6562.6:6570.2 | 16.36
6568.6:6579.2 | 18.67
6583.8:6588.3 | 17.08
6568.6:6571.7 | 16.31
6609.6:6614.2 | 17.42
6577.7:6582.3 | 18.5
